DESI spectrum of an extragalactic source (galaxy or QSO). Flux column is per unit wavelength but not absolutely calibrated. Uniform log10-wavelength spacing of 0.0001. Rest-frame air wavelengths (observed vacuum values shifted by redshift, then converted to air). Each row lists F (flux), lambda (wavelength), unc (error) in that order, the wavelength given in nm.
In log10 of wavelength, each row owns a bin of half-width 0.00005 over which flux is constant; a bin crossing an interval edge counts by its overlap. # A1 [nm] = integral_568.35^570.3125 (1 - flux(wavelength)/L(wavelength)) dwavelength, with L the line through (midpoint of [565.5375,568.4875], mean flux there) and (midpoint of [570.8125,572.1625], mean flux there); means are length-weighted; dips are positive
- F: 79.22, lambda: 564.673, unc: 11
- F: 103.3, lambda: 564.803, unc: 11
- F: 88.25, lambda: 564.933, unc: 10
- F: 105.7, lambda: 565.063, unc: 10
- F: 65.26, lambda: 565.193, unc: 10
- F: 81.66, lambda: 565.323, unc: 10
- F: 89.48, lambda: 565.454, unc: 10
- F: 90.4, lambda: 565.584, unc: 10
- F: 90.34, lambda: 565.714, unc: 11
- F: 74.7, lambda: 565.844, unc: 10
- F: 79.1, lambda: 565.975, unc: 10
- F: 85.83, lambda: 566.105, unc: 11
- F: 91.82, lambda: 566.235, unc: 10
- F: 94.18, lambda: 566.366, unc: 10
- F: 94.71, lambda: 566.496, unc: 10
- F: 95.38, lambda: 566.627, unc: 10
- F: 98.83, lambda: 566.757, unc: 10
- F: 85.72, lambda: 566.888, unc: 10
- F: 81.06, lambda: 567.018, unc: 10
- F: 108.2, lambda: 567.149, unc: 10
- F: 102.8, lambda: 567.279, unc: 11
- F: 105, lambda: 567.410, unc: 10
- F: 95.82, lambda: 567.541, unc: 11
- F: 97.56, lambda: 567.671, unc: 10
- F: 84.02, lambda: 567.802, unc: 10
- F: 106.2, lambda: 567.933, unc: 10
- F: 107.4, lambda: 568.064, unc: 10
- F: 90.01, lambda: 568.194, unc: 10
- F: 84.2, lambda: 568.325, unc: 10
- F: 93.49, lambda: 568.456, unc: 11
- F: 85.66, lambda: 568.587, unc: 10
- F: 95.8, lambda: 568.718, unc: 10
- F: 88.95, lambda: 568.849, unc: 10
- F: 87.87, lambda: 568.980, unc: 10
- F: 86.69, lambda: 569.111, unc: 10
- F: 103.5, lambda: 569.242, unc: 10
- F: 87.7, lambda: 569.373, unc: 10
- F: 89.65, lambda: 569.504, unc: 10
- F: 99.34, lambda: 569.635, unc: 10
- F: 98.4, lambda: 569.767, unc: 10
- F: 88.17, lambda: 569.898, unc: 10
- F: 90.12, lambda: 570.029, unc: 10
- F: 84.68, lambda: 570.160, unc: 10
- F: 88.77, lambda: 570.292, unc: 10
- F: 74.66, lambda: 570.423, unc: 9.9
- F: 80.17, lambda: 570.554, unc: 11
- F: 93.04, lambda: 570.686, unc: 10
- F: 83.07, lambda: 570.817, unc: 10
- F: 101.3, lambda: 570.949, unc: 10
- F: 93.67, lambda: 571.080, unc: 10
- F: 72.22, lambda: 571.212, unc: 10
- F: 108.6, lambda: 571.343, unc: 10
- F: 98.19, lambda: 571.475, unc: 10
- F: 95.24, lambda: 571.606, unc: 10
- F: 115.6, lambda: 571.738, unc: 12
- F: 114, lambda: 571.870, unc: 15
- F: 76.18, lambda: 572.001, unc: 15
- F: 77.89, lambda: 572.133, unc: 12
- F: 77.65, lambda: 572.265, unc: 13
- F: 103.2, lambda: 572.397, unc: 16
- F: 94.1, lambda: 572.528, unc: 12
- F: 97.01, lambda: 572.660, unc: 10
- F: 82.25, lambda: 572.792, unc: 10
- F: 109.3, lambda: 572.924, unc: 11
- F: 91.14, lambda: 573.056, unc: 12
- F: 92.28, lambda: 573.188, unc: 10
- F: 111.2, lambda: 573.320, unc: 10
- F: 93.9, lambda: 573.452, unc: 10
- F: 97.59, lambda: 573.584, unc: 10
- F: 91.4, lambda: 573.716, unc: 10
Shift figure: 0.06 nm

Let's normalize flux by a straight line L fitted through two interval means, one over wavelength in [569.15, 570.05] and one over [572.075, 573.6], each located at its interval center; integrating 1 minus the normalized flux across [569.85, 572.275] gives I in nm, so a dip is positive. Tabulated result 0.09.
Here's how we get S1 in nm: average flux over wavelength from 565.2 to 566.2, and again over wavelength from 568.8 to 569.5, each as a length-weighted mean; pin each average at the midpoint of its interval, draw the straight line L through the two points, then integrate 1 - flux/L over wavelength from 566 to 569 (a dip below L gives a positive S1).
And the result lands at -0.221 nm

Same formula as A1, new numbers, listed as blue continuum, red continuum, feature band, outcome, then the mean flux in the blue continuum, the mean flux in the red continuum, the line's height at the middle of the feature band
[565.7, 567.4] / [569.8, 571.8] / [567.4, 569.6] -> -0.05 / 91.5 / 91.3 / 91.4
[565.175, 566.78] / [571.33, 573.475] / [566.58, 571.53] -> -0.06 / 87.4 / 96.1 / 91.5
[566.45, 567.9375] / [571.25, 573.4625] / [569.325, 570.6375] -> 0.11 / 95.9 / 96.1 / 96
